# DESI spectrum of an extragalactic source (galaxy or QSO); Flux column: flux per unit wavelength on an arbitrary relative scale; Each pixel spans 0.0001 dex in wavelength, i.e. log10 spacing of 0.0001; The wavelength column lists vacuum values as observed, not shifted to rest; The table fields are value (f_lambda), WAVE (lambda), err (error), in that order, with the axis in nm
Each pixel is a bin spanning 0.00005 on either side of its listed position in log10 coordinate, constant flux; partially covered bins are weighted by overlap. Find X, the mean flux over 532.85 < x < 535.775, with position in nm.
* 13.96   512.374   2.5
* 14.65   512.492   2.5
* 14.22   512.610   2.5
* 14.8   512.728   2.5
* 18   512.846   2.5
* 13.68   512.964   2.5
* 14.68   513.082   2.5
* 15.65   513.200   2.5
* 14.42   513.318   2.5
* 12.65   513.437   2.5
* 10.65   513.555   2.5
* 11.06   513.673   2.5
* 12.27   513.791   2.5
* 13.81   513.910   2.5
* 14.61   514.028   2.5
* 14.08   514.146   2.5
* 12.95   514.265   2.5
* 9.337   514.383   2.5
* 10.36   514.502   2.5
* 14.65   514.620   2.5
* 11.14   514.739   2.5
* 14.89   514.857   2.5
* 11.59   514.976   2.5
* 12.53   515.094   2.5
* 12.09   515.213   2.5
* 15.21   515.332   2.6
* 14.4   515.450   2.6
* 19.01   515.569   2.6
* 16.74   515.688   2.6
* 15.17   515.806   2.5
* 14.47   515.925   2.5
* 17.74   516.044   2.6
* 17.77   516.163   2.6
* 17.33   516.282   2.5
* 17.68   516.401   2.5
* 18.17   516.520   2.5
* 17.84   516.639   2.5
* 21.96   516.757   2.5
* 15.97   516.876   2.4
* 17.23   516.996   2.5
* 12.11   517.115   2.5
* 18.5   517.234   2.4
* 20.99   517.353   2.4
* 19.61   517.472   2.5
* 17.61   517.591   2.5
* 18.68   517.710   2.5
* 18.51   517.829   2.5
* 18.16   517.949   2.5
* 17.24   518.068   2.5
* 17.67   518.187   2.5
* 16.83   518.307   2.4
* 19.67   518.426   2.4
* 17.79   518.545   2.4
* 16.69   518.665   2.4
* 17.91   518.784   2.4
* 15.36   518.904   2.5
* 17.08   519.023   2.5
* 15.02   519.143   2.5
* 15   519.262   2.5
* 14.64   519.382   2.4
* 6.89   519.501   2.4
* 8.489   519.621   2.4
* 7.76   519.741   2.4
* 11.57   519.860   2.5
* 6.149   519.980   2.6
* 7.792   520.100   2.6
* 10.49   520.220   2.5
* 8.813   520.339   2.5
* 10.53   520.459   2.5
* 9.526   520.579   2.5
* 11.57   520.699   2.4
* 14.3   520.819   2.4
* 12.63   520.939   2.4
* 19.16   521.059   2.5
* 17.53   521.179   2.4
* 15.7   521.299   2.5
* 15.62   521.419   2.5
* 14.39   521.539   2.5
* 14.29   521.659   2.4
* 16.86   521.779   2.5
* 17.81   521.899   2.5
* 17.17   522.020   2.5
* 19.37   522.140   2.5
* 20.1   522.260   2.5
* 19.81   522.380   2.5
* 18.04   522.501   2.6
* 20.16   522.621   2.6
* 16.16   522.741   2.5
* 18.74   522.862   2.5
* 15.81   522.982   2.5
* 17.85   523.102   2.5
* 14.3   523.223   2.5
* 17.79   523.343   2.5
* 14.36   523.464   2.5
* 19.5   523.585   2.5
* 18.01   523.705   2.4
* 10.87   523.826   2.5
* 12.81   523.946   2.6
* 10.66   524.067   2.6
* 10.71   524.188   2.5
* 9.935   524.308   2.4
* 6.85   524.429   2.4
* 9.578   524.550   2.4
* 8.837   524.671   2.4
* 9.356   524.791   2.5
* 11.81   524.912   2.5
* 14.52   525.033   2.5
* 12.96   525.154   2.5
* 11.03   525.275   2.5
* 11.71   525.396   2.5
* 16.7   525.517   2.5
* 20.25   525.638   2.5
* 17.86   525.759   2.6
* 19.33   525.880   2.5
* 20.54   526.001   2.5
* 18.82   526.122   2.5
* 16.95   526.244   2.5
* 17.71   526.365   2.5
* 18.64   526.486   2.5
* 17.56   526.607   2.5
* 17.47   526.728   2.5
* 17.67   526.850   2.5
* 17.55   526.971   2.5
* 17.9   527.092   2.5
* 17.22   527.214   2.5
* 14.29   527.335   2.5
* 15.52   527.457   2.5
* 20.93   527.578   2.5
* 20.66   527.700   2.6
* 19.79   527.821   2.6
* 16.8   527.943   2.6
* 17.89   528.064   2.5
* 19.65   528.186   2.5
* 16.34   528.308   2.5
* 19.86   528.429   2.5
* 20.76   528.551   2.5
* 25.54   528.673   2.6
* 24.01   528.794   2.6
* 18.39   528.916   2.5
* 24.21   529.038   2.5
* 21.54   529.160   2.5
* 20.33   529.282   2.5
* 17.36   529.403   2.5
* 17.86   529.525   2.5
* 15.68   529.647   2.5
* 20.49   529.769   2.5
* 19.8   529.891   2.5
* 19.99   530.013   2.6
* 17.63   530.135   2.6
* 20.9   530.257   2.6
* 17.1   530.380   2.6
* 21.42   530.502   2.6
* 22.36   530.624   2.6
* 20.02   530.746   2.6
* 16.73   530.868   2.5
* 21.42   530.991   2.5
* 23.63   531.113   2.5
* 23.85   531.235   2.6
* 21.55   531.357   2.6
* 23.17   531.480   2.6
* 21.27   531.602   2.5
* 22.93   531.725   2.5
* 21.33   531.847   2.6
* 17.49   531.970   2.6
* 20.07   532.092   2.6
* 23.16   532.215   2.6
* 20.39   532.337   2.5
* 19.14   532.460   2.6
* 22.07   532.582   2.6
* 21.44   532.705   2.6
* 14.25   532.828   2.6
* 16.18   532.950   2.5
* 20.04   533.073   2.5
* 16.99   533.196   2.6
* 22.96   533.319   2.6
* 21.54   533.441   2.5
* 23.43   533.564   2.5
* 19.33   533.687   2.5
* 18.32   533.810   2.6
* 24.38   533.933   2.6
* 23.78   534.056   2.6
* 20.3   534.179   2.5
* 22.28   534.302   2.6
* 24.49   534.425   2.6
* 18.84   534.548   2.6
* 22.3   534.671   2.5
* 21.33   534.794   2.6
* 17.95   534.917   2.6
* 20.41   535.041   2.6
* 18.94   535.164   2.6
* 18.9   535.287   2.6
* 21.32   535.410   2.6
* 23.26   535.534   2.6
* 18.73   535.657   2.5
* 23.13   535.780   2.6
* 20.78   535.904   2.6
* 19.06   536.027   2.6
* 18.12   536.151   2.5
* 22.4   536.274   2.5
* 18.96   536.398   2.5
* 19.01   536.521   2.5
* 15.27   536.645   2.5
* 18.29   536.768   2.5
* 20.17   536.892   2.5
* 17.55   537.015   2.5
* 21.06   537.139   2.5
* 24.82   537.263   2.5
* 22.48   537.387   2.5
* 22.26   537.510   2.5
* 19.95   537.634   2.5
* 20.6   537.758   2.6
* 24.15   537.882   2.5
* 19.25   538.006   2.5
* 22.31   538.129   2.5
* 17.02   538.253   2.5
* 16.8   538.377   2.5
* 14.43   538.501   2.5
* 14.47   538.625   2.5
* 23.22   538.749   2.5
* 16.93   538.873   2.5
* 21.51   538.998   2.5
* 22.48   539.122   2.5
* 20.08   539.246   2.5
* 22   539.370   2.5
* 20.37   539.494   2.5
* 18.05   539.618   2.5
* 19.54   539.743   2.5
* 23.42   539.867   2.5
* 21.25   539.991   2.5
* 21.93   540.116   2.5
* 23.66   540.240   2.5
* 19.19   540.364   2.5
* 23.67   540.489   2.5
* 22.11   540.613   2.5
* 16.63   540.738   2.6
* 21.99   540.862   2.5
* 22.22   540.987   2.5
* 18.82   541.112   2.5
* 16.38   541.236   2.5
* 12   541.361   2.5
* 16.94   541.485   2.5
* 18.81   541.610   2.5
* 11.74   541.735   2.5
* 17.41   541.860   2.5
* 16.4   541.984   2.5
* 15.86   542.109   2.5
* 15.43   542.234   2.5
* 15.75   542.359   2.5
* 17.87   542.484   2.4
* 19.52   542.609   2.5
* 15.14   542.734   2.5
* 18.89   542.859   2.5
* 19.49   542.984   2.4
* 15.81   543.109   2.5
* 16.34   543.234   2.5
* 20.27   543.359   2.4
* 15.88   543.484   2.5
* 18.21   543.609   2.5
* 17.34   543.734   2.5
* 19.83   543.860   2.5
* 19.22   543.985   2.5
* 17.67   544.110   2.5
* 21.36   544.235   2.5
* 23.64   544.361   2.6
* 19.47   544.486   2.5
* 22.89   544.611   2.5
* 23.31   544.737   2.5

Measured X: 20.7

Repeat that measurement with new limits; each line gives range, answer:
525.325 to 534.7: 19.7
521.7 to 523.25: 17.9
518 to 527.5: 14.9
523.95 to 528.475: 15.7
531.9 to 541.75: 20.1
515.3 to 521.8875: 15.3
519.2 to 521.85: 12.3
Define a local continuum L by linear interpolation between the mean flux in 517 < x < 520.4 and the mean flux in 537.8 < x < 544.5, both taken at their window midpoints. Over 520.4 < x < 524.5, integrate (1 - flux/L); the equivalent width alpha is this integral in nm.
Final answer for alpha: 0.06 nm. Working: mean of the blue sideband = 14.8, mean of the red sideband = 18.9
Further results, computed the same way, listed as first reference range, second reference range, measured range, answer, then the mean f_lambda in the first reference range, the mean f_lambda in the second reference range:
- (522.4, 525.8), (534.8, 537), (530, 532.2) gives -0.42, 14.2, 19.7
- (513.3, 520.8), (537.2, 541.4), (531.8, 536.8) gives -0.35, 14.5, 20.2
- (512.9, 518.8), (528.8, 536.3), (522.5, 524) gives 0.11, 15.6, 20.5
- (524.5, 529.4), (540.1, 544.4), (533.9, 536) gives -0.38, 17.5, 18.3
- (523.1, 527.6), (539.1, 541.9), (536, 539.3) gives -0.18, 15.1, 19.6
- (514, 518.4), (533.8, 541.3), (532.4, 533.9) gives -0.02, 16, 20.4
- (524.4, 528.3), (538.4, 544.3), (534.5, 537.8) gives -0.45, 16.2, 18.7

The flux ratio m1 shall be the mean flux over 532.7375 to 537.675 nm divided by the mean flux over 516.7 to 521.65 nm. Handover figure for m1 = 1.37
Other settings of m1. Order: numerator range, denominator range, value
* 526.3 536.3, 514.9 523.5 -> 1.28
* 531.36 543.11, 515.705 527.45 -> 1.28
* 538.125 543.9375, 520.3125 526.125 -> 1.25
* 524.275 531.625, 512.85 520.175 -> 1.21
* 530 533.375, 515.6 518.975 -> 1.16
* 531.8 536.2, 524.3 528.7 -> 1.25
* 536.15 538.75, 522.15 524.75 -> 1.32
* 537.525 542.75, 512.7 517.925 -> 1.24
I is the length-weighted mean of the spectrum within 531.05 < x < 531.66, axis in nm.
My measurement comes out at 22.7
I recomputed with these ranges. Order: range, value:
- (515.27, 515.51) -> 14.8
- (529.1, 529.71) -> 18.6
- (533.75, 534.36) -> 21.8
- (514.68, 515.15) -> 12.6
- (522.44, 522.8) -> 18.1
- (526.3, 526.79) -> 17.8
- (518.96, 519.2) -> 16.1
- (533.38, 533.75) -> 21.4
